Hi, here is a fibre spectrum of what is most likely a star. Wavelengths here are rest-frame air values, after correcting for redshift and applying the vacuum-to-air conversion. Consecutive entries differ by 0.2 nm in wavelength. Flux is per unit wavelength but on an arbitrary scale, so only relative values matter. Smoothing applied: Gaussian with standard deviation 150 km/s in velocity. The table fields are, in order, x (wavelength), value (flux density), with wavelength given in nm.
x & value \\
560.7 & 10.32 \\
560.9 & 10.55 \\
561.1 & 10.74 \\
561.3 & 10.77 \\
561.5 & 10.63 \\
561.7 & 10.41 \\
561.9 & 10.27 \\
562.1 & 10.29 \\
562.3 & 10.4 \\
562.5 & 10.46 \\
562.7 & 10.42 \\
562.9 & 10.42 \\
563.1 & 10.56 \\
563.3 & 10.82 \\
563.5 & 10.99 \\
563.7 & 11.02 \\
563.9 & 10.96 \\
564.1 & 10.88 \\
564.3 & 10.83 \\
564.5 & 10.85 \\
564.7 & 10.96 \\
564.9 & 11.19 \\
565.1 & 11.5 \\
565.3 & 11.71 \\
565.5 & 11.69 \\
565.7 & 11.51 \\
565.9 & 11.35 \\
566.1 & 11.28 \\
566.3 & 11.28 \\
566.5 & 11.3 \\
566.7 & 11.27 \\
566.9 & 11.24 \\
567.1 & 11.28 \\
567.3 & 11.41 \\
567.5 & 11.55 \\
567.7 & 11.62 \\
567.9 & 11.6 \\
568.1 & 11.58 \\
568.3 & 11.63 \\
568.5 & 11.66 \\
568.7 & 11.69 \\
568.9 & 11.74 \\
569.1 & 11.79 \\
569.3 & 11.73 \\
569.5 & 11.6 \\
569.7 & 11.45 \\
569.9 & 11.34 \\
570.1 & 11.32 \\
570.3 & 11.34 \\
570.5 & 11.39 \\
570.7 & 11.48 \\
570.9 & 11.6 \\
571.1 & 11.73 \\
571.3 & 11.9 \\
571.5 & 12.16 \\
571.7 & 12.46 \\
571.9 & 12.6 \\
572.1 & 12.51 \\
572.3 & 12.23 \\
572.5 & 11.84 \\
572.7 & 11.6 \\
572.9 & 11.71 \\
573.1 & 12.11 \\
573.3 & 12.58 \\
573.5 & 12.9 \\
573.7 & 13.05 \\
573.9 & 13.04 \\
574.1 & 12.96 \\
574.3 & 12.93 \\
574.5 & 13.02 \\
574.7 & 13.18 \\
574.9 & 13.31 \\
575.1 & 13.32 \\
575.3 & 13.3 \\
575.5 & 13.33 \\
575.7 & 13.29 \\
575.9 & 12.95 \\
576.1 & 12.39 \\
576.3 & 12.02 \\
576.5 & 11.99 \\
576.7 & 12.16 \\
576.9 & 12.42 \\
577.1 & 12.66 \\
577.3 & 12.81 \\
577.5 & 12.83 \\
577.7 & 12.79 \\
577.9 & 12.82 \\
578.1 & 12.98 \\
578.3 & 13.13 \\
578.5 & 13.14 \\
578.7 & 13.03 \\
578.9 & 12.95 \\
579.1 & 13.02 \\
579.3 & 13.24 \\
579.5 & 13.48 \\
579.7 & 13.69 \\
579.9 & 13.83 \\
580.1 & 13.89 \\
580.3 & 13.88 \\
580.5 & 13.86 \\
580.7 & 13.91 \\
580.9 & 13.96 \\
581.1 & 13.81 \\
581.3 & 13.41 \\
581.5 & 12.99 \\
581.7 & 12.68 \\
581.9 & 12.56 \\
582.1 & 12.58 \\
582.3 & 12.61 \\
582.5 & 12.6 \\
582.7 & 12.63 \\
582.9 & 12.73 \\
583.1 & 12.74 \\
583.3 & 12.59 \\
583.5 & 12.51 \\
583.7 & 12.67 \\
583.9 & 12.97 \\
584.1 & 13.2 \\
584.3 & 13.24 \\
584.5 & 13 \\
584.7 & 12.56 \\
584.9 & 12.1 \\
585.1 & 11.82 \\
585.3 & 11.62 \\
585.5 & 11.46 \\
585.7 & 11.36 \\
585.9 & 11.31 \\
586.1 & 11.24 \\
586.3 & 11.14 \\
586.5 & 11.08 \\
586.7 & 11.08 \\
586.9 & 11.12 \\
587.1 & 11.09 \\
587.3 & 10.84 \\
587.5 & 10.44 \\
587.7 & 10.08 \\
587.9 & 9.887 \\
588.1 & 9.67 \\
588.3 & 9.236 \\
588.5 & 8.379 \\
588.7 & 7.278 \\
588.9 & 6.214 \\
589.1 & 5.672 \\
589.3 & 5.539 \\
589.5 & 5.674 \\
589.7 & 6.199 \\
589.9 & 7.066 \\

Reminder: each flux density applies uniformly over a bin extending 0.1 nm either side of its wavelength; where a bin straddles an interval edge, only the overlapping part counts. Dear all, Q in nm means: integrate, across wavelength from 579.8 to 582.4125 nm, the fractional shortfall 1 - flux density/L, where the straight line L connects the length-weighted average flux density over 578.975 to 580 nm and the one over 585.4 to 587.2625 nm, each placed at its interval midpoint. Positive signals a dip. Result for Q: -0.09 nm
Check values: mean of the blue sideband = 13.4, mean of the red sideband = 11.2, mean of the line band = 13.4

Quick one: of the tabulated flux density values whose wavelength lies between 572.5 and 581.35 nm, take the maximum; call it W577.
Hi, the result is 13.96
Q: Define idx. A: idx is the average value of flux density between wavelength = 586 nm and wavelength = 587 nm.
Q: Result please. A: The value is 11.1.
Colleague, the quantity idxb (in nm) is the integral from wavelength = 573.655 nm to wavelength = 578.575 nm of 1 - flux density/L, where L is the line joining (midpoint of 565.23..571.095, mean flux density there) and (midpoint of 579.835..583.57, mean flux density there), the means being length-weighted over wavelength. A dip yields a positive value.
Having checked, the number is -0.161 nm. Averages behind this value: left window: 11.5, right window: 13.1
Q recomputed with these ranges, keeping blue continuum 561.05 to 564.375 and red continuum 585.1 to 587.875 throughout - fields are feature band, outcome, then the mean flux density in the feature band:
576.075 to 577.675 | -0.226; 12.4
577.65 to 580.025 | -0.493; 13.2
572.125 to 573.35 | -0.136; 12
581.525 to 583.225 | -0.258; 12.7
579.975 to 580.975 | -0.269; 13.9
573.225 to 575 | -0.354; 13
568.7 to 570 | -0.104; 11.6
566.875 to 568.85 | -0.150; 11.5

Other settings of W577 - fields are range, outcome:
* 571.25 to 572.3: 12.6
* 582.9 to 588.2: 13.24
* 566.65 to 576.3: 13.33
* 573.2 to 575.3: 13.32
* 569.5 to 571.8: 12.46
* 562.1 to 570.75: 11.79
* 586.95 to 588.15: 11.09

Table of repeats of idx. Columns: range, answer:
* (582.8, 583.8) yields 12.6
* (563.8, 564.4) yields 10.9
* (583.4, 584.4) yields 12.9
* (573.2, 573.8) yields 12.8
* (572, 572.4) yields 12.4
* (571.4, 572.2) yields 12.4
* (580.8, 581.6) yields 13.5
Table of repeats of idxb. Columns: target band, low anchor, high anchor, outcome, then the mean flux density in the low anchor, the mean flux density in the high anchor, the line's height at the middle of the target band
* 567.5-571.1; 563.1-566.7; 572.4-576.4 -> 0.10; 11.2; 12.7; 11.9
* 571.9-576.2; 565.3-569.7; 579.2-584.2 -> -0.16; 11.5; 13.2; 12.3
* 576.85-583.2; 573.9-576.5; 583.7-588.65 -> -0.48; 13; 11.2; 12.2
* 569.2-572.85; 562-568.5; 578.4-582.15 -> 0.06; 11.1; 13.4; 12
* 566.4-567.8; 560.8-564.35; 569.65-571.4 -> -0.03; 10.6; 11.5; 11.1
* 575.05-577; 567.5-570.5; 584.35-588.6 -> -0.23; 11.6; 11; 11.3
